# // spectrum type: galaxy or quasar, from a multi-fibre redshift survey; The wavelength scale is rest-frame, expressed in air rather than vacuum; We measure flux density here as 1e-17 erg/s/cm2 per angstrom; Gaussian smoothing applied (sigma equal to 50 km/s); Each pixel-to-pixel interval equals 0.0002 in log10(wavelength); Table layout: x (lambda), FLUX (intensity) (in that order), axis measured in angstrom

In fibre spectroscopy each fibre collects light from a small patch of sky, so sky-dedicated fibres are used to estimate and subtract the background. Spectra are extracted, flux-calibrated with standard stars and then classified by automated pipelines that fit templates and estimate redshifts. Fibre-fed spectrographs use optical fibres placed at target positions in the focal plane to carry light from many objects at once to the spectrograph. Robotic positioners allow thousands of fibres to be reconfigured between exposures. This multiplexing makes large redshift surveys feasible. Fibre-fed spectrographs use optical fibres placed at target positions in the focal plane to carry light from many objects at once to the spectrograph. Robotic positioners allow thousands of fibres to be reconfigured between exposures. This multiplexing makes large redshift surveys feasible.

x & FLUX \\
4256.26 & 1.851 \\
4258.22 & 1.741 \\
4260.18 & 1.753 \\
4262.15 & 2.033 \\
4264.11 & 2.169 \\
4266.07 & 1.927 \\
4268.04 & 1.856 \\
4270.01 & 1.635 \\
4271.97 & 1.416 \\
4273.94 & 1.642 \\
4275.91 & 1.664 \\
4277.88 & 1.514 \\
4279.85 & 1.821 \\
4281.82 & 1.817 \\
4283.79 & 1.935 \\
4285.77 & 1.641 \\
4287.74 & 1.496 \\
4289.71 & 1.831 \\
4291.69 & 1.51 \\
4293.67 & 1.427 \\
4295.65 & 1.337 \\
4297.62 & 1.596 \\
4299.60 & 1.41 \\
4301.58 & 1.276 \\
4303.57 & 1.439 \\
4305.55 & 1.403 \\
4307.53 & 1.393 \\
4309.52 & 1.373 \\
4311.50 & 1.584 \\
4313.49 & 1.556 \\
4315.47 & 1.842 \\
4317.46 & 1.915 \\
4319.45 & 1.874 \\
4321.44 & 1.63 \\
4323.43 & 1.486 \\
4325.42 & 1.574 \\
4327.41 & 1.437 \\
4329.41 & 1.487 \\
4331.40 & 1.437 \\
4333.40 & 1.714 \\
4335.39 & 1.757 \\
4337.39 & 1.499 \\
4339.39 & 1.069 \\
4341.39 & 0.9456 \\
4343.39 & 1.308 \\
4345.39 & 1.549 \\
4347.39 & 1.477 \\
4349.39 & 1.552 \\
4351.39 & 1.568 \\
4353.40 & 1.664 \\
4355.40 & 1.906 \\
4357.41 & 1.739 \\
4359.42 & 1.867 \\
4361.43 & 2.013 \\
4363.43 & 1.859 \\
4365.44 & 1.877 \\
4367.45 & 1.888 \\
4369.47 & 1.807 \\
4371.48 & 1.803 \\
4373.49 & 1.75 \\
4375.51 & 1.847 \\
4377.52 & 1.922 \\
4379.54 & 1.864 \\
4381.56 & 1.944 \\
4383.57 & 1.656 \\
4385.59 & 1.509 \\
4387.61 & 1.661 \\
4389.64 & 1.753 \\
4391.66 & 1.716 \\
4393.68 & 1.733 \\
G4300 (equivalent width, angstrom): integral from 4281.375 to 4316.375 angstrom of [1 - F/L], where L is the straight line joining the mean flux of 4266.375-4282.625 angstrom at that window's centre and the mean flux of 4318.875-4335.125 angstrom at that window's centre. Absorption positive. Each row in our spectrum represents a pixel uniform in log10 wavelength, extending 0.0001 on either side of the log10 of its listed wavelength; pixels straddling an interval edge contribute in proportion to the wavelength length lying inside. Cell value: 1.95 angstrom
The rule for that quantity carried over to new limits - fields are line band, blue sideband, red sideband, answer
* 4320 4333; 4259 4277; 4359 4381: 2.13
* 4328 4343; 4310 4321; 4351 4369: 3.06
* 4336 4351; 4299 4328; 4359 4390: 2.84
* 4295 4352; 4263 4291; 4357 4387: 8.96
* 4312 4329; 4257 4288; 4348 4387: 1.13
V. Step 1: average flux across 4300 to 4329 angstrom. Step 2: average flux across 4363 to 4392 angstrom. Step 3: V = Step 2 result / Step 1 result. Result 1.15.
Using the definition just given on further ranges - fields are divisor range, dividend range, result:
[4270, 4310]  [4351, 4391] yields 1.16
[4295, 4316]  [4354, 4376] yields 1.26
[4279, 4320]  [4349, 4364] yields 1.12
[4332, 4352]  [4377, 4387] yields 1.23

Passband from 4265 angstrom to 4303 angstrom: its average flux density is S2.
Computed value 1.62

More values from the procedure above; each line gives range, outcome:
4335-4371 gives 1.63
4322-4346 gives 1.44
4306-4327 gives 1.61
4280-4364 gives 1.58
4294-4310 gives 1.41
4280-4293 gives 1.71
